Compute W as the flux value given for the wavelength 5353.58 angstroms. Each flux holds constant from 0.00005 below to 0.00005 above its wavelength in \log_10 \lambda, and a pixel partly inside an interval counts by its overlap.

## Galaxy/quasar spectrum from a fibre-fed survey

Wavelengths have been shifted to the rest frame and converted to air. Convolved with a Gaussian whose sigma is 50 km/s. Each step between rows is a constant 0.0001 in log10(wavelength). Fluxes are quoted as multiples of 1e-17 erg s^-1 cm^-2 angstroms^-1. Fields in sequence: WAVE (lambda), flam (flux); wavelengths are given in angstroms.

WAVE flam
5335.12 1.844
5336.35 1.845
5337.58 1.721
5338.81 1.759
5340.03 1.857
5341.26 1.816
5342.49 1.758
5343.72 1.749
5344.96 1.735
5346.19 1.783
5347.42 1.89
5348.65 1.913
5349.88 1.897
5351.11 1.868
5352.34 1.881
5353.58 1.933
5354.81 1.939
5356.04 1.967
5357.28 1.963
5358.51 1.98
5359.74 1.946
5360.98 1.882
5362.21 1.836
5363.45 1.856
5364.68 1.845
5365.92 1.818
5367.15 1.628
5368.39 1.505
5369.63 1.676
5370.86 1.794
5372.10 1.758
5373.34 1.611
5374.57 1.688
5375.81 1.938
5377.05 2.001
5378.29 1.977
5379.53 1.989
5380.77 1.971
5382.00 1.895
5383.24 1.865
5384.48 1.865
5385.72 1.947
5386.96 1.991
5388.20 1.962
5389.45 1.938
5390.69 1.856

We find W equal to 1.933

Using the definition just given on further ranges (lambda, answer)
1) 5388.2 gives 1.962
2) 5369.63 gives 1.676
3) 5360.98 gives 1.882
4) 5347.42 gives 1.89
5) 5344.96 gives 1.735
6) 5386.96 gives 1.991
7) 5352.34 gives 1.881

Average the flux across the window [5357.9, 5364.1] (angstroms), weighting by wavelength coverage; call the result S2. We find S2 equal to 1.9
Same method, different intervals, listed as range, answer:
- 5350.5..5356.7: 1.92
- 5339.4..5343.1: 1.81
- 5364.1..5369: 1.7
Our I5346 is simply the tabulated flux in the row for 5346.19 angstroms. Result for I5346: 1.783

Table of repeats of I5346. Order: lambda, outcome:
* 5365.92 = 1.818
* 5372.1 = 1.758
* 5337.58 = 1.721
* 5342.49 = 1.758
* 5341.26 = 1.816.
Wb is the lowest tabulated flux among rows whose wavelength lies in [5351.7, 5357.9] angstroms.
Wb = 1.881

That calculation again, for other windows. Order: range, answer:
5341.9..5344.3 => 1.749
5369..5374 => 1.611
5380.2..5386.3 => 1.865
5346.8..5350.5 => 1.89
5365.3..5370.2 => 1.505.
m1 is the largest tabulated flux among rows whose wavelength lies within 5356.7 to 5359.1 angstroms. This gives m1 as 1.98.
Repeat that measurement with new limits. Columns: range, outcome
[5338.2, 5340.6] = 1.857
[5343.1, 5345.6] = 1.749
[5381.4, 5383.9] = 1.895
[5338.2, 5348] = 1.89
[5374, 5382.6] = 2.001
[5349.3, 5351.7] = 1.897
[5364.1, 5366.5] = 1.845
